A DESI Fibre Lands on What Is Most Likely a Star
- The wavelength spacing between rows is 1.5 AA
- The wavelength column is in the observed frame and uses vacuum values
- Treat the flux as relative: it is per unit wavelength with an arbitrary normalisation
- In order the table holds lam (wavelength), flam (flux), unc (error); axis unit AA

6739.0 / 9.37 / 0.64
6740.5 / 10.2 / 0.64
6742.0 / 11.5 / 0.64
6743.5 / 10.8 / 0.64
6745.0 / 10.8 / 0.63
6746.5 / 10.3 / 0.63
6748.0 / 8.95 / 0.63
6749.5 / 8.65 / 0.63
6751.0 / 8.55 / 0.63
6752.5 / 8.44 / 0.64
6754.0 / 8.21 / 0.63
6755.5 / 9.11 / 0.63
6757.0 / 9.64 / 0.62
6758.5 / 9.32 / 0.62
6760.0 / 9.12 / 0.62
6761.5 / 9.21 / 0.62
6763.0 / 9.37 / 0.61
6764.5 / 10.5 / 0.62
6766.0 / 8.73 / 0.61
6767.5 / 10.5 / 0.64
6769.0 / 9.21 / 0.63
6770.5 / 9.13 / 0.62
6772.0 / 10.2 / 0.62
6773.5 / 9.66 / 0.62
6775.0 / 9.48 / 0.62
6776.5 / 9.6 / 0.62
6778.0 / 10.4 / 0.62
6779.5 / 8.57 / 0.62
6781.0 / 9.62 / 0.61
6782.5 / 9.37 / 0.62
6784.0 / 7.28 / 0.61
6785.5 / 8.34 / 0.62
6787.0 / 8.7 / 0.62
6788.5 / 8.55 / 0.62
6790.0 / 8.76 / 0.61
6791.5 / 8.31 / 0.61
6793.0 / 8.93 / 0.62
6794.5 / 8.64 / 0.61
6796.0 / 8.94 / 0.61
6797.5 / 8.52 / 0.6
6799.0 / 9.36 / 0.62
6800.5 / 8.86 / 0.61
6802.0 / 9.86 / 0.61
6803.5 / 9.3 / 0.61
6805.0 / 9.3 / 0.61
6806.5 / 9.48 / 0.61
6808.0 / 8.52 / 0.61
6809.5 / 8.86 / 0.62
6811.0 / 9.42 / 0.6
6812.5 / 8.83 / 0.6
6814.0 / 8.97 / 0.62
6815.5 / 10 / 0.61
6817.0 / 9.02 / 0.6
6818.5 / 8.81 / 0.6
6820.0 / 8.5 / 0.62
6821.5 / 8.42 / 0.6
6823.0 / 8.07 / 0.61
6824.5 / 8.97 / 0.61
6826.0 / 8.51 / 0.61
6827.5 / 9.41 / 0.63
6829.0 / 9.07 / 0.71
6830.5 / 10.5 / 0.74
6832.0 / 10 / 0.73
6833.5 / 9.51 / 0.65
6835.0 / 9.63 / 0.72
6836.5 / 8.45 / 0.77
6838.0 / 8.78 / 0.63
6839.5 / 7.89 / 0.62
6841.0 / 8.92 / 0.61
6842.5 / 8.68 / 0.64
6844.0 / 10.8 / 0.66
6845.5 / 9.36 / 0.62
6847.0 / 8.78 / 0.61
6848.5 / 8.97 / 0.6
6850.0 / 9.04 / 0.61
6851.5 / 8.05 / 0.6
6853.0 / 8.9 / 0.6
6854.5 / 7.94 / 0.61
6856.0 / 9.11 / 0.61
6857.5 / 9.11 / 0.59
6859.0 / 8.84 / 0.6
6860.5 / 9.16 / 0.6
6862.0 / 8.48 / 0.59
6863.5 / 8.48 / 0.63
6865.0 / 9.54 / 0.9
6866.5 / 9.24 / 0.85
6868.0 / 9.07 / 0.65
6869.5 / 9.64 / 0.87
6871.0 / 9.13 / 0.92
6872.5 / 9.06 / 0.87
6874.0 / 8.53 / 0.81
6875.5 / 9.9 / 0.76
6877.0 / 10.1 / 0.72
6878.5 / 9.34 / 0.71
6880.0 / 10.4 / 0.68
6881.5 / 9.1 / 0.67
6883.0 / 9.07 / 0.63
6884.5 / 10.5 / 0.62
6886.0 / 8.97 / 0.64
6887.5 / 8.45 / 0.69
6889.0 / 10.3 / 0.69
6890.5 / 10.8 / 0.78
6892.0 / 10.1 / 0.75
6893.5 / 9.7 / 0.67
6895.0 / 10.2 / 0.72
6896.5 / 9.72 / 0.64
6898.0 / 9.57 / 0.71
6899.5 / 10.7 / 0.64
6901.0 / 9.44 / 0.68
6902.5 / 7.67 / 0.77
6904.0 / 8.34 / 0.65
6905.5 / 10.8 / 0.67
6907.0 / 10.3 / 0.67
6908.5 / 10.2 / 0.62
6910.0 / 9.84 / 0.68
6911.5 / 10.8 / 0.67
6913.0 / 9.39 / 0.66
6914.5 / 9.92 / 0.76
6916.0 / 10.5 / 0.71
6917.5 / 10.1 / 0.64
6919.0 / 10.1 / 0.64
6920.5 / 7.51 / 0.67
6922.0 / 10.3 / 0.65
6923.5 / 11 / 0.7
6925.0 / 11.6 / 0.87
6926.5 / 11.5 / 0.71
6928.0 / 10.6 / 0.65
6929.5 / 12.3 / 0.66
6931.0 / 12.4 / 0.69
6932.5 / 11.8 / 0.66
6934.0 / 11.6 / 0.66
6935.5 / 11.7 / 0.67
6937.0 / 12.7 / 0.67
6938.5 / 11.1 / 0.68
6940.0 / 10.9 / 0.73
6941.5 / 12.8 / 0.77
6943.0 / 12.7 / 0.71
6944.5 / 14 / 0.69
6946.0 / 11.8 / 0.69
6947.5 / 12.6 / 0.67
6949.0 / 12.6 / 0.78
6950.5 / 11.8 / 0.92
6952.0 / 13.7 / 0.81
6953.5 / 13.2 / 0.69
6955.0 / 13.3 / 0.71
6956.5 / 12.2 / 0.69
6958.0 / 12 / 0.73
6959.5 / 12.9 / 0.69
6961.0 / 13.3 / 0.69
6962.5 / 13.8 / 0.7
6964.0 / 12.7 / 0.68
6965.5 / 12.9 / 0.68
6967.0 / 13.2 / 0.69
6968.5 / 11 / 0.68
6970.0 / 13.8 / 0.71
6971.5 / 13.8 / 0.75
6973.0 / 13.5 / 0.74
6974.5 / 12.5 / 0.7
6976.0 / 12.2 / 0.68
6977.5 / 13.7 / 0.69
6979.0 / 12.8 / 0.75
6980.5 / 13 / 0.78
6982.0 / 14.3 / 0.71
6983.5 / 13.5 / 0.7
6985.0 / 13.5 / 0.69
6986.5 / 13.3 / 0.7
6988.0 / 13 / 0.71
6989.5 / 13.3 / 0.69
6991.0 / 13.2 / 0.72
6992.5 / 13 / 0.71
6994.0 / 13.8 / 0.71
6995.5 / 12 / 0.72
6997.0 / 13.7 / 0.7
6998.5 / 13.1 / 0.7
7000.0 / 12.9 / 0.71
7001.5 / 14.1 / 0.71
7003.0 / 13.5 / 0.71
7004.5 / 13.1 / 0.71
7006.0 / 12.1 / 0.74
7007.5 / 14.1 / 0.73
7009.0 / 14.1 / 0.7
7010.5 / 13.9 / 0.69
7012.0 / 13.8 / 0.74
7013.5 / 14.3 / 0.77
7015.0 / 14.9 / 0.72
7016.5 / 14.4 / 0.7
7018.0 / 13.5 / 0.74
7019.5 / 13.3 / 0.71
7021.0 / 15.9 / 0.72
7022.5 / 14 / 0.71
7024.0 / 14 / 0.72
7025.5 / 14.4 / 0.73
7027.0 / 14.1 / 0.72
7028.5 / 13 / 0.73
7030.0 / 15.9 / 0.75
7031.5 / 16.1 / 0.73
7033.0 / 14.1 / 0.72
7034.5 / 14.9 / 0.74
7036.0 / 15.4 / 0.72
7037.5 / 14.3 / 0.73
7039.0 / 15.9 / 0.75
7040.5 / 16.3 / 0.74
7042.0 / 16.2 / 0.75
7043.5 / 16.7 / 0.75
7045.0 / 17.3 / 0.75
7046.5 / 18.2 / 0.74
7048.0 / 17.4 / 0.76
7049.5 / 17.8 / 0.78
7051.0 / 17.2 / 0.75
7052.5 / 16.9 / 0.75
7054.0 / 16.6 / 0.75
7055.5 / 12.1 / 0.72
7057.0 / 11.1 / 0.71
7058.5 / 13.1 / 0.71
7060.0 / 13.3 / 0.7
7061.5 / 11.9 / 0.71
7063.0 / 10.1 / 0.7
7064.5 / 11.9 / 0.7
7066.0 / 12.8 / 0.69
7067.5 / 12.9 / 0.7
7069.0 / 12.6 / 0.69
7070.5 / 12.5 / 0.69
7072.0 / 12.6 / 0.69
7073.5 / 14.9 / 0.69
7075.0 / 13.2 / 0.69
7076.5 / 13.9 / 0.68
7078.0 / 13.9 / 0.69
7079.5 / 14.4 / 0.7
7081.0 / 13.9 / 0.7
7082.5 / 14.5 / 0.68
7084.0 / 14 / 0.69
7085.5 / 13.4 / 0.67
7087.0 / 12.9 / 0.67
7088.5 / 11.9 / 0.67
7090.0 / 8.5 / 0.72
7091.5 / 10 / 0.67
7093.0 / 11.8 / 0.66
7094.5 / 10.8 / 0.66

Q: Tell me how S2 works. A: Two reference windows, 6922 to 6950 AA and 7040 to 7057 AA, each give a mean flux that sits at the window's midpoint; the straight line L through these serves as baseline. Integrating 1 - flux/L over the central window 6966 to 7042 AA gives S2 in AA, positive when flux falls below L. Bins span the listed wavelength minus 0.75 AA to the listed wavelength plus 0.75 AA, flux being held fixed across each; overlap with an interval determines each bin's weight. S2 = 4.2 AA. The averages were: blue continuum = 11.9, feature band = 13.8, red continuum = 16.4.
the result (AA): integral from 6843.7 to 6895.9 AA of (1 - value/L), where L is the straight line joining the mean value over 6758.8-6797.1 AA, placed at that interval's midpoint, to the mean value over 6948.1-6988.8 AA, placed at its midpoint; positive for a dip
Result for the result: 8.1 AA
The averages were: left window 9.16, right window 13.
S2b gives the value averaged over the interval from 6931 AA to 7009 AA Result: 12.9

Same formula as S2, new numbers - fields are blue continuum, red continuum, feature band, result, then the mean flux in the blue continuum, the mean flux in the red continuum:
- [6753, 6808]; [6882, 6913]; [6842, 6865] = 1.4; 9.16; 9.76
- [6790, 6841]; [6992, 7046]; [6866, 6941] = 8.0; 9.01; 14.4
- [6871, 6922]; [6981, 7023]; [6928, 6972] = -3.2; 9.68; 13.6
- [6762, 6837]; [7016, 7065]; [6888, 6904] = 2.3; 9.14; 14.8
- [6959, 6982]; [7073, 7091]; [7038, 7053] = -4.3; 13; 13.2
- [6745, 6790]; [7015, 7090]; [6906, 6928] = 3.0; 9.22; 14.3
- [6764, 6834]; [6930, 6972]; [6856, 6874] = 2.7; 9.13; 12.6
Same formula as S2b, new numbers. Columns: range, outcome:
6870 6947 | 10.4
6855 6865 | 8.89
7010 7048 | 15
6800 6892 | 9.17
